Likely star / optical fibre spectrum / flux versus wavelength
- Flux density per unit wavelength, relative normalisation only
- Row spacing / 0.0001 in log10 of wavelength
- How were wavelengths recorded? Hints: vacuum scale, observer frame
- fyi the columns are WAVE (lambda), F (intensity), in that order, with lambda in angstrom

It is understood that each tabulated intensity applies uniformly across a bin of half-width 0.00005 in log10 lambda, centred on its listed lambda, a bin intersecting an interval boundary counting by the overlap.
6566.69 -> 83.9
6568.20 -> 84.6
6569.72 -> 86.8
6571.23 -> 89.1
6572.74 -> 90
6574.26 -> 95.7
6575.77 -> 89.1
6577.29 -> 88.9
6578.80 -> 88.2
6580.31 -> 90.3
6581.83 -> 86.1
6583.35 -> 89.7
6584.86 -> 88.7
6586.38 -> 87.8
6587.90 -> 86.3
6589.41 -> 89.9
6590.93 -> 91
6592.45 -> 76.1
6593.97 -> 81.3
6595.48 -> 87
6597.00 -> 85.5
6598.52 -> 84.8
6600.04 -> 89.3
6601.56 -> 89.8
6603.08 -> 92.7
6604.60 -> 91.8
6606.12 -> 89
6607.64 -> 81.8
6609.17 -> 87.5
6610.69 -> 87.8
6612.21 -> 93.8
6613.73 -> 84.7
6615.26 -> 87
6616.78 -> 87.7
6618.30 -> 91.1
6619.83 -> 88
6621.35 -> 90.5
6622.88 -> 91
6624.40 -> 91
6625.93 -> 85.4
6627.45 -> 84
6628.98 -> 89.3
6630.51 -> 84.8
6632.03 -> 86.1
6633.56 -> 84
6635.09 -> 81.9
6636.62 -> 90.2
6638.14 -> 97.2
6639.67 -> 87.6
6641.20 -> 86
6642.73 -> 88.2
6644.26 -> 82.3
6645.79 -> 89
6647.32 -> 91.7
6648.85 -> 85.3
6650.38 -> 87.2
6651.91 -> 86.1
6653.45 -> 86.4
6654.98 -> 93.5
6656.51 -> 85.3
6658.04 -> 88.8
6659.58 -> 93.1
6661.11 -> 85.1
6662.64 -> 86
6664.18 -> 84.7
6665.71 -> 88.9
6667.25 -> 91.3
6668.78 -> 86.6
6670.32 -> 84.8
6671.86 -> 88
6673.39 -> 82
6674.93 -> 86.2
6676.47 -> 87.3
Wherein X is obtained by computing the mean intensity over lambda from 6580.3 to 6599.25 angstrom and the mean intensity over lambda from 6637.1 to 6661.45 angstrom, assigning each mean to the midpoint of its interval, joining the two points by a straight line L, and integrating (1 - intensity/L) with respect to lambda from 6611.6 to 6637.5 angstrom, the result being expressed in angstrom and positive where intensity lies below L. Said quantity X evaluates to 0.0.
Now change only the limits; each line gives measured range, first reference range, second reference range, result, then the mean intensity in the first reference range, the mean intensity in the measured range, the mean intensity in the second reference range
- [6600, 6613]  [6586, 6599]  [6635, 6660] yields -0.46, 85.5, 89.3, 88.3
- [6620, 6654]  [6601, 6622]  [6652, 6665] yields 0.27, 88.8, 87.5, 87.8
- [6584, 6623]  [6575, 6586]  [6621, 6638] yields 0.16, 88.7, 87.7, 87.4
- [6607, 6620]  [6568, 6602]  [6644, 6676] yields -0.03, 87.7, 87.7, 87.3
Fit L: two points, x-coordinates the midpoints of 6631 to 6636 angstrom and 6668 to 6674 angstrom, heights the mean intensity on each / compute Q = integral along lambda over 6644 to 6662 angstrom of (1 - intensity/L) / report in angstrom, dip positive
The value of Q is -0.7 angstrom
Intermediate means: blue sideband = 84.2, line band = 88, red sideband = 85.5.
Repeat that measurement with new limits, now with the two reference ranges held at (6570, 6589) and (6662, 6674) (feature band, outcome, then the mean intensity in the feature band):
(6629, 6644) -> 0.04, 87.3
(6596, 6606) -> -0.05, 88.9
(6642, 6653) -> 0.01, 87.1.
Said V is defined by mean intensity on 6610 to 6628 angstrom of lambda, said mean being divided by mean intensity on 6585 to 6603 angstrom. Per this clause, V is 1.0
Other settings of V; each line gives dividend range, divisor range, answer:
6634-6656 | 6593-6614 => 1.00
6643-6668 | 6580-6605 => 1.00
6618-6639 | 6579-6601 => 1.02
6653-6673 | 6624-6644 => 1.01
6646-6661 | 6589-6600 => 1.04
